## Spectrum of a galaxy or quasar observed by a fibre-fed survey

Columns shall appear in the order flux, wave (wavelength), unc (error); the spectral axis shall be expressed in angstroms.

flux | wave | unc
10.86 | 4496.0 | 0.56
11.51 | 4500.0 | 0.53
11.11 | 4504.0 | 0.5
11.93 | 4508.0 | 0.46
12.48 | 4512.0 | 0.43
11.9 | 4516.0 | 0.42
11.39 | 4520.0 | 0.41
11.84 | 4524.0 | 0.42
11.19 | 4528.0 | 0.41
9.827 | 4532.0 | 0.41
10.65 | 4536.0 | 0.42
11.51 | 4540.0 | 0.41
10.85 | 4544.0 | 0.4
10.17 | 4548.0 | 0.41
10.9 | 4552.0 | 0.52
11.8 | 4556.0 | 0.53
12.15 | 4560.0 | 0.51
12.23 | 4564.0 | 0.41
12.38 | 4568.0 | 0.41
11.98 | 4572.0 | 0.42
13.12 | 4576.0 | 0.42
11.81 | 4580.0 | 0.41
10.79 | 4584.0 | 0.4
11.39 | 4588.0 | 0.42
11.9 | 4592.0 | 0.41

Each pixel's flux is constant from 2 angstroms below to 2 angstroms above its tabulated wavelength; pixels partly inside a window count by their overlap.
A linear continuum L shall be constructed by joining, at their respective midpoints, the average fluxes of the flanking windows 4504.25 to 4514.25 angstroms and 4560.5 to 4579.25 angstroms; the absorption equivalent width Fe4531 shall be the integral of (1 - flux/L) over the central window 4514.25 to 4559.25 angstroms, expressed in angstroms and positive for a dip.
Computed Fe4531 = 3.9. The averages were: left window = 12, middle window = 11.1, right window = 12.4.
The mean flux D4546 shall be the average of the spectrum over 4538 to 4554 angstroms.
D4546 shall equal 10.9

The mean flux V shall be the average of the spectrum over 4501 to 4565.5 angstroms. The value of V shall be 11.4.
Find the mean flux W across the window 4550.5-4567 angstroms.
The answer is 11.8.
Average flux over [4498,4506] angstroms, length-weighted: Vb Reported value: 11.3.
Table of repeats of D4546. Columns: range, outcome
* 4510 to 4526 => 11.9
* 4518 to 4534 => 11.1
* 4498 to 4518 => 11.8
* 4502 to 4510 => 11.5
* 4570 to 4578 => 12.6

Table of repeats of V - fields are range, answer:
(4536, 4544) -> 11.1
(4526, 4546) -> 10.8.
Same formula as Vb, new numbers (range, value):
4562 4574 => 12.2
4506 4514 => 12.2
